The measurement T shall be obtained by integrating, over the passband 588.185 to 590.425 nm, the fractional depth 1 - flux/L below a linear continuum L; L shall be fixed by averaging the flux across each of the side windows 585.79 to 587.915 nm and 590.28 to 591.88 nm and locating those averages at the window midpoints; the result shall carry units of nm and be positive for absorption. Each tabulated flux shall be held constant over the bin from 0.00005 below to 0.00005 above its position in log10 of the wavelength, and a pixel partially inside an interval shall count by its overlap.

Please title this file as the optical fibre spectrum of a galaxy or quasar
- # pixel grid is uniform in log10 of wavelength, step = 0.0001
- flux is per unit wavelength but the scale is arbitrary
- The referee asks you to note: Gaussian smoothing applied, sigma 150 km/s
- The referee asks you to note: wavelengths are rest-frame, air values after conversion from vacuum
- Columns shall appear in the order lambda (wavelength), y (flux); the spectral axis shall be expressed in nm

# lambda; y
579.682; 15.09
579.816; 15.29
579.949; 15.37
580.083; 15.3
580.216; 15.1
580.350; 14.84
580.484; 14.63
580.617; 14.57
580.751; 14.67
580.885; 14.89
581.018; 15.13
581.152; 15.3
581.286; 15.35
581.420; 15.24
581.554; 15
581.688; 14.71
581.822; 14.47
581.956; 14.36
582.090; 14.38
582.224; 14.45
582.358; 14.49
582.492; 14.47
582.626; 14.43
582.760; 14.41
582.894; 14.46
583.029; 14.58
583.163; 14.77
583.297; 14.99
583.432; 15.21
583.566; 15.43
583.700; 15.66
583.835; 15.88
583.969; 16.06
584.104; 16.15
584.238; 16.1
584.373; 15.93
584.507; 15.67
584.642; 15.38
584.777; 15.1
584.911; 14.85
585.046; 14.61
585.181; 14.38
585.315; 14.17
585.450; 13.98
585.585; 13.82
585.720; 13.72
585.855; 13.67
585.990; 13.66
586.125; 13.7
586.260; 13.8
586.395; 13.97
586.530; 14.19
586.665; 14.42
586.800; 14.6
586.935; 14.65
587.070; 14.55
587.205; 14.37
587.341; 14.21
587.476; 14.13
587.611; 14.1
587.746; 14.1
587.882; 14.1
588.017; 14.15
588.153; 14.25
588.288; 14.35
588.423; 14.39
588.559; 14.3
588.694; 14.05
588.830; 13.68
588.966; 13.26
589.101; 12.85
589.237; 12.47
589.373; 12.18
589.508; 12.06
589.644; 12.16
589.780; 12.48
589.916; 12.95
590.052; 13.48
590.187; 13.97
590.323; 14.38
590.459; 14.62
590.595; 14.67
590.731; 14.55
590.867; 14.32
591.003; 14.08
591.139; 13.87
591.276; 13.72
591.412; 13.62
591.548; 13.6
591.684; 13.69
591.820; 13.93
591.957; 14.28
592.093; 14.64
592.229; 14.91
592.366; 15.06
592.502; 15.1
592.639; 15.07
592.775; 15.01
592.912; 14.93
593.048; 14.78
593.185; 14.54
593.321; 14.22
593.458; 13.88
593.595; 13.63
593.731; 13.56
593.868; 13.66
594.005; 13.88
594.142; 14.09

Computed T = 0.12 nm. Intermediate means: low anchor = 14.1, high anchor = 14.1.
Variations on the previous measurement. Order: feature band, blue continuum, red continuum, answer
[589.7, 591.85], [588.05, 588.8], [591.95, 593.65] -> 0.09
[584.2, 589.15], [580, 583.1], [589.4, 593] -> 0.03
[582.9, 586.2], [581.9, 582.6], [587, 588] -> -0.12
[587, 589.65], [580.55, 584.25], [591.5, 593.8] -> 0.17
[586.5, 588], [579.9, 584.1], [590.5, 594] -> 0.03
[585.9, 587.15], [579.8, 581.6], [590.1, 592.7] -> 0.04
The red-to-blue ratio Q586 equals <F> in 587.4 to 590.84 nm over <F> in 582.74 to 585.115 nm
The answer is 0.9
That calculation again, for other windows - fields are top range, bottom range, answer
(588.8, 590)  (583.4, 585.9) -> 0.84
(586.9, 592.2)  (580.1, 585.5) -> 0.92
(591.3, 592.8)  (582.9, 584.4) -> 0.93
